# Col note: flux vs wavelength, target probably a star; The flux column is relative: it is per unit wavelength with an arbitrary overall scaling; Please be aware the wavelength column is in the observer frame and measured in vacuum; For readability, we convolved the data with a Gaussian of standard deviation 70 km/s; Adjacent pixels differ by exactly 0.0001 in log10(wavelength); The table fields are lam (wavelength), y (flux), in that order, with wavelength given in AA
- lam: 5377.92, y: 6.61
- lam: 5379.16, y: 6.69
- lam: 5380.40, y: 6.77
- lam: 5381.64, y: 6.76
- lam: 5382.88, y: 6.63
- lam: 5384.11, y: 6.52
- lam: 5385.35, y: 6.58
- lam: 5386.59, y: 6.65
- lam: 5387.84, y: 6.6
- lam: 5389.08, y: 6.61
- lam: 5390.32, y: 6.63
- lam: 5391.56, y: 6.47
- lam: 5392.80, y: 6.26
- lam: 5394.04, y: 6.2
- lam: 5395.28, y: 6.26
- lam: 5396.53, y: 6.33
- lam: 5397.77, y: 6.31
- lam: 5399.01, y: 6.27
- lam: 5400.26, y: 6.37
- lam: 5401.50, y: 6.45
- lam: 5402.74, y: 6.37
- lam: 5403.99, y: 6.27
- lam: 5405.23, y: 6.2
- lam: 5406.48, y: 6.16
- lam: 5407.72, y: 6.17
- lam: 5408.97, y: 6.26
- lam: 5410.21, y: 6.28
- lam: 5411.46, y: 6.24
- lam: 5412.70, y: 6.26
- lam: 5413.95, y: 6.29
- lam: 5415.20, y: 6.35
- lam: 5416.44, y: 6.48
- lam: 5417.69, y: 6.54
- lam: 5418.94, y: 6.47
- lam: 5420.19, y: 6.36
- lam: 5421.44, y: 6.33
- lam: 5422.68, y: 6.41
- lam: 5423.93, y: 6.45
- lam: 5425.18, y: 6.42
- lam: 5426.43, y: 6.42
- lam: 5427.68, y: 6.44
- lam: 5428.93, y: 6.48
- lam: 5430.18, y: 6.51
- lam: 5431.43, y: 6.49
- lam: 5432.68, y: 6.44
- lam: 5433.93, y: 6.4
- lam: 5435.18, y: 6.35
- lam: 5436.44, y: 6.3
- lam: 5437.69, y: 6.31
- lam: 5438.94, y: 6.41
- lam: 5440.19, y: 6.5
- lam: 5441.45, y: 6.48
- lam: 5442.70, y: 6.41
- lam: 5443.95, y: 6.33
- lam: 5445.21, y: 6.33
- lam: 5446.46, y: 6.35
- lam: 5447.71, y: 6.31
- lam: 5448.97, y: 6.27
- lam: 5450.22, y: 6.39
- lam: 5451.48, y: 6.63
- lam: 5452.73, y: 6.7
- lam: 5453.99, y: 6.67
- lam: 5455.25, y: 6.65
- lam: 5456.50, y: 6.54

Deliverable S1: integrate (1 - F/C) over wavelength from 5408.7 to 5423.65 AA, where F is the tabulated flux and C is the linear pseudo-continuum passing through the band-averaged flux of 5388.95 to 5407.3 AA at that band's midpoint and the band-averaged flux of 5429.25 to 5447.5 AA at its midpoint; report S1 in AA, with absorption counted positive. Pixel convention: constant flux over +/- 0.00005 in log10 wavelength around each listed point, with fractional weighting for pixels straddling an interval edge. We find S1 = 0.0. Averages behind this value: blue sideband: 6.34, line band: 6.36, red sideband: 6.4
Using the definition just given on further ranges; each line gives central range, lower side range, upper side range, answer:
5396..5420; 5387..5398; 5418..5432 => 0.39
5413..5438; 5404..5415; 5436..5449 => -0.43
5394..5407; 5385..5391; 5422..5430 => 0.51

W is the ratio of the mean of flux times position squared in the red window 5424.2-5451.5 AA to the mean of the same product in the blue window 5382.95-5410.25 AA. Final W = 1.02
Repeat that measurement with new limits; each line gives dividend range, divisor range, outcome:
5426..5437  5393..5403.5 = 1.03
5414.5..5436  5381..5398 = 1.00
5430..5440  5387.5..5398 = 1.01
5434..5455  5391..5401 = 1.04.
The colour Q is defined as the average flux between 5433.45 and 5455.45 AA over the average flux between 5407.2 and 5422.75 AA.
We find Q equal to 1.0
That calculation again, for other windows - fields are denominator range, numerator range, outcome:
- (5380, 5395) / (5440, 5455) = 0.98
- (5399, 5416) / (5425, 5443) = 1.02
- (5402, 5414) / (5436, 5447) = 1.02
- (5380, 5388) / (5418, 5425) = 0.97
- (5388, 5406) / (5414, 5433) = 1.01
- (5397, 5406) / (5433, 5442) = 1.01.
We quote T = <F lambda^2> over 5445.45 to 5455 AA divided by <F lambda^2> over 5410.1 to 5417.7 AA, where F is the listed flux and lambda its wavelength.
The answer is 1.04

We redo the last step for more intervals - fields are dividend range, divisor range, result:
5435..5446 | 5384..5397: 1.01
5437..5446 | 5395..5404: 1.03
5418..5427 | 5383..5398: 1.00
